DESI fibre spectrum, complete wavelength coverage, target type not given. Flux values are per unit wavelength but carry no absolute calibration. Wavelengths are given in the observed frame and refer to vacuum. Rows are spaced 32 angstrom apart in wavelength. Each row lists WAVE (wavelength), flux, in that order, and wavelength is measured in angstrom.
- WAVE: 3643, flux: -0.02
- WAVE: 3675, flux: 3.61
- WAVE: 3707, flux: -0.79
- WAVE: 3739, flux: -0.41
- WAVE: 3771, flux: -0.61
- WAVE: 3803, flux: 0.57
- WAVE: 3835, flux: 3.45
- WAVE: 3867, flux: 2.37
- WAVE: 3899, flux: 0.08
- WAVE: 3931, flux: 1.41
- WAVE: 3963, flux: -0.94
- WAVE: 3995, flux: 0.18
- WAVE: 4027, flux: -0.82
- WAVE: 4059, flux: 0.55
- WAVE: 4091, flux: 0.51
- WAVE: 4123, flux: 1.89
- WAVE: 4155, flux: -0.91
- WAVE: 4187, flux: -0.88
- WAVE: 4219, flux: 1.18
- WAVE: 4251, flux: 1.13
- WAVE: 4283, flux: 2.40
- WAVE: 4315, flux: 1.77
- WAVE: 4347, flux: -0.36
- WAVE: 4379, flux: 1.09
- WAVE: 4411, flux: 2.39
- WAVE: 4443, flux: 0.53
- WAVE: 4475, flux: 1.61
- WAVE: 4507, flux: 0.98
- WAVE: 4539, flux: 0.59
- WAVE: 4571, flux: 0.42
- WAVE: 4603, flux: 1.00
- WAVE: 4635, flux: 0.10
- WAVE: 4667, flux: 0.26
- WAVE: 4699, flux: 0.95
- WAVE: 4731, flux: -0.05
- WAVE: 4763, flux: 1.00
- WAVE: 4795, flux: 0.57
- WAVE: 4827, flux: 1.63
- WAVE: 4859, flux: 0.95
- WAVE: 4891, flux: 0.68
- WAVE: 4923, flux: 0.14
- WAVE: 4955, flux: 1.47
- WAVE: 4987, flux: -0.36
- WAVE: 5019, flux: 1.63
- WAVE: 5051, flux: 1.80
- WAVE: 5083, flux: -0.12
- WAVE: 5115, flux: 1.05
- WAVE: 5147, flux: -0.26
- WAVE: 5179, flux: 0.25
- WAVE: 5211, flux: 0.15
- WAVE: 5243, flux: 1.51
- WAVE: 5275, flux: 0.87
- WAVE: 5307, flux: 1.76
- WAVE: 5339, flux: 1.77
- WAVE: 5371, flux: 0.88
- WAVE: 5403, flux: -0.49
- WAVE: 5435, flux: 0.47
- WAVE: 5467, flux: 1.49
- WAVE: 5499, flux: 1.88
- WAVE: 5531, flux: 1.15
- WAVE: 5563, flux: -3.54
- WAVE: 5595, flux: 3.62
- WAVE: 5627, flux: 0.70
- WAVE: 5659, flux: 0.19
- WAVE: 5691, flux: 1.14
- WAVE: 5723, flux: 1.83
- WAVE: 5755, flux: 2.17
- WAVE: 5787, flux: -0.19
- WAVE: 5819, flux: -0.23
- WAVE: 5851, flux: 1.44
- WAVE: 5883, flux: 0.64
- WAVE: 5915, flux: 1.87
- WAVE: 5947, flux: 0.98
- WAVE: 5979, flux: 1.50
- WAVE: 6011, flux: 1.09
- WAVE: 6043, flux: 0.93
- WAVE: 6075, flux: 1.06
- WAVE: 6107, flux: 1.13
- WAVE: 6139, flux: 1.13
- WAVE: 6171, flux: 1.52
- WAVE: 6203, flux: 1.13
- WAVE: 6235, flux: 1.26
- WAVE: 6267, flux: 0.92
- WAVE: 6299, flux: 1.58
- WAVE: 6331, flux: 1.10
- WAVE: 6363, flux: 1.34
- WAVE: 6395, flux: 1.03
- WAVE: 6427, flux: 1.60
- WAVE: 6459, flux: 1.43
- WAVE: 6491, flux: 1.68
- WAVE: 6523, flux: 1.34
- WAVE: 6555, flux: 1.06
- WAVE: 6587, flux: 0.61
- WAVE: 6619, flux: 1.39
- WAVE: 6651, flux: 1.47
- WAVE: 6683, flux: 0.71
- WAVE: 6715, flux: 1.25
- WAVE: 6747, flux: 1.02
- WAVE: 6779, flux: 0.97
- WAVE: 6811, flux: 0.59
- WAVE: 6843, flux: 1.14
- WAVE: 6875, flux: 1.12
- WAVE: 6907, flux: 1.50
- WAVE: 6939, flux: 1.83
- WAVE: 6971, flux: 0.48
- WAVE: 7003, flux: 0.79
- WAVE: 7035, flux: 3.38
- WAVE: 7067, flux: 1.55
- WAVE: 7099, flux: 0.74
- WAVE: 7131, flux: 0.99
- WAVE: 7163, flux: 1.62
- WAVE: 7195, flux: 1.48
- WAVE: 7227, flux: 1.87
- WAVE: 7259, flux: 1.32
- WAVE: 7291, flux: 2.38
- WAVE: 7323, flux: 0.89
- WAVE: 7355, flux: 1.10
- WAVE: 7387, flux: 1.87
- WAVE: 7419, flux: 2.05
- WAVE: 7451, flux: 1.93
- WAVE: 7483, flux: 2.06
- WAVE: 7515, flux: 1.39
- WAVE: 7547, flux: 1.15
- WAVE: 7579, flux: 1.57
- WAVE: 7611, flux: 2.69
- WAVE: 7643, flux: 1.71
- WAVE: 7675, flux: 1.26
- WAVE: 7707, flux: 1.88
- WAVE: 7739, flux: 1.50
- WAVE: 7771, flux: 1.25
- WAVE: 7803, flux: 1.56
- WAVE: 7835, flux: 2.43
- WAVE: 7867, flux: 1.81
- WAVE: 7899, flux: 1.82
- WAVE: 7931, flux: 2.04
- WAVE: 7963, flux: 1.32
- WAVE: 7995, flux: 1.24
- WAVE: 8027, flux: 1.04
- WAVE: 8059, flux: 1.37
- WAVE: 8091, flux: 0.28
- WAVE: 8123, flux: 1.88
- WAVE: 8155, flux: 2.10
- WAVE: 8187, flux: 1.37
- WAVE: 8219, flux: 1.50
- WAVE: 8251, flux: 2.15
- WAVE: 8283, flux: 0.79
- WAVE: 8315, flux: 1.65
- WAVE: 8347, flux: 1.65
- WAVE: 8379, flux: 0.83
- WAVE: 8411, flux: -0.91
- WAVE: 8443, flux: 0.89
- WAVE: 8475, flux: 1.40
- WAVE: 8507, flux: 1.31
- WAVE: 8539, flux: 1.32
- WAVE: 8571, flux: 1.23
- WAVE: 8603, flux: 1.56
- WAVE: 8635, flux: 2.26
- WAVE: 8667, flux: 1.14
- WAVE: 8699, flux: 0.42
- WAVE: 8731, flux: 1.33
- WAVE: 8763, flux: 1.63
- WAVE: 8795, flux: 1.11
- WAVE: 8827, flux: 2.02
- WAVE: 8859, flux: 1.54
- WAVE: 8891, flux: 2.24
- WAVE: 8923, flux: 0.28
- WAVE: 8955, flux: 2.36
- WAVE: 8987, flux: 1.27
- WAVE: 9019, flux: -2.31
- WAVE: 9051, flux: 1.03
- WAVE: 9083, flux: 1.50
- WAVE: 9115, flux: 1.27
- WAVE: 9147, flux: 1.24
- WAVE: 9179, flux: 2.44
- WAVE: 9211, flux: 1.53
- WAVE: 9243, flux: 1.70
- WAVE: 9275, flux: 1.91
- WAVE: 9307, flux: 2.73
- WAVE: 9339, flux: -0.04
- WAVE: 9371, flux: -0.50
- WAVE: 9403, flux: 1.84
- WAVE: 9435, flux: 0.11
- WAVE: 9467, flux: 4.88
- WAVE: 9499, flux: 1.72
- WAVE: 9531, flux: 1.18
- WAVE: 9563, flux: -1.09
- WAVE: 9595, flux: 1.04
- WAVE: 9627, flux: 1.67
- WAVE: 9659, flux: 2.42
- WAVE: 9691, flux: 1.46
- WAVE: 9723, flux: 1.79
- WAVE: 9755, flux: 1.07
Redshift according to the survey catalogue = 0.89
